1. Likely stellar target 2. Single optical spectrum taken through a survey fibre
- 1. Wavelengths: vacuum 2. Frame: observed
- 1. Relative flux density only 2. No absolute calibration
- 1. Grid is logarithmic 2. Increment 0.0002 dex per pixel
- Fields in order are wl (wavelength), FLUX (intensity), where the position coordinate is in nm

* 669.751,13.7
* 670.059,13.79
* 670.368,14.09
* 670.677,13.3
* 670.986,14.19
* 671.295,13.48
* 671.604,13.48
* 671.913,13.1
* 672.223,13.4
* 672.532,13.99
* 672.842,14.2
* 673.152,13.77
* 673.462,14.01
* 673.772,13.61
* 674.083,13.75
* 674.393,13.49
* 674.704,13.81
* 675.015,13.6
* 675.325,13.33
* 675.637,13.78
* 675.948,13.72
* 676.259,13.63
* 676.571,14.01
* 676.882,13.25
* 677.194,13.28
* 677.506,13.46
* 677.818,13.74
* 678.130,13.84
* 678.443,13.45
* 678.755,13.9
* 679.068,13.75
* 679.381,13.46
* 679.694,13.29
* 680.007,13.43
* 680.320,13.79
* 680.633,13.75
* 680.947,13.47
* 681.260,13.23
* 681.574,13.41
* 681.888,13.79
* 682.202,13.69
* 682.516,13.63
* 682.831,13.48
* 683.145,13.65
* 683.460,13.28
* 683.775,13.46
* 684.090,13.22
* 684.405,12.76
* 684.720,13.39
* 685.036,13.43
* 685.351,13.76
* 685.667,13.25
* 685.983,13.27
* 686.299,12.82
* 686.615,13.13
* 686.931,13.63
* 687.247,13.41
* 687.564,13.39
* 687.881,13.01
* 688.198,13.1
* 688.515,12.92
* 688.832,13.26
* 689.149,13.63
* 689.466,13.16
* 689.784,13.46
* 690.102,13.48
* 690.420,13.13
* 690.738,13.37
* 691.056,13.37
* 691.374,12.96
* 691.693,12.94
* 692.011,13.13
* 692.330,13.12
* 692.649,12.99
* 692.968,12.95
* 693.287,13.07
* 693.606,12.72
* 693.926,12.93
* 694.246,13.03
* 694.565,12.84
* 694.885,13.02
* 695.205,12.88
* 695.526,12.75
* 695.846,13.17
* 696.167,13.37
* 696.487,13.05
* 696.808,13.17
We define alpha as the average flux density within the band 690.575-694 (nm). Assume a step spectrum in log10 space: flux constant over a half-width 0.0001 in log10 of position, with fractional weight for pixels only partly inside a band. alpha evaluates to 13.1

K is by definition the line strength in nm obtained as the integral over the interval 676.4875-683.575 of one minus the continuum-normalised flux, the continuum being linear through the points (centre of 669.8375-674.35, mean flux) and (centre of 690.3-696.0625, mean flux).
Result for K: -0.06 nm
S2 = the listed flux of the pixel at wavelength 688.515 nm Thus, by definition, 12.92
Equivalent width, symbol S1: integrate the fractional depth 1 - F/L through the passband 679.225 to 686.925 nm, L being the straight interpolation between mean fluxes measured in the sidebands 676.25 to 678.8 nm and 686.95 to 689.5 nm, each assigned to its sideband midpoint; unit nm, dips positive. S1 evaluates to 0.01 nm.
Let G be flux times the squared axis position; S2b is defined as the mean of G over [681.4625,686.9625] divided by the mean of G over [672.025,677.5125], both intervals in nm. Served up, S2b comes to 1.0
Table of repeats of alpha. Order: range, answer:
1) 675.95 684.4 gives 13.5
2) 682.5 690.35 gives 13.3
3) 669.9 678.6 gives 13.7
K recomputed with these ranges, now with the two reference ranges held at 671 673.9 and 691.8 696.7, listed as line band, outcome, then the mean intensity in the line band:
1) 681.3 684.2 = -0.03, 13.5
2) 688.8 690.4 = -0.03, 13.4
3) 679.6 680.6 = -0.01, 13.6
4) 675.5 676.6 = -0.01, 13.8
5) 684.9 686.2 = -0.01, 13.4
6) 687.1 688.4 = 0.00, 13.2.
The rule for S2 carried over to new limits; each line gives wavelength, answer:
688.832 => 13.26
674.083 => 13.75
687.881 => 13.01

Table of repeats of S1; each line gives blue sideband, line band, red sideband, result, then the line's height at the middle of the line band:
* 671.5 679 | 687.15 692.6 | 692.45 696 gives -0.05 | 13.1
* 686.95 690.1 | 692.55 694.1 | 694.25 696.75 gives 0.02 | 13.1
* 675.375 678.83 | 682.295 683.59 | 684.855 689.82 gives -0.01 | 13.4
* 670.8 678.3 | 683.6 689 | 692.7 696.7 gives 0.01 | 13.3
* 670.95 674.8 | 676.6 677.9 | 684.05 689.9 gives 0.01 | 13.6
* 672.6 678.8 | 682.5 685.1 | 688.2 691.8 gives 0.02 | 13.4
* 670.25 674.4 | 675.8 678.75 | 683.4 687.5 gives -0.01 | 13.6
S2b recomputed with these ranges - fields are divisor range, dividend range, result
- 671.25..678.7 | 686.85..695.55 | 1.01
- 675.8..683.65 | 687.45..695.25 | 1.00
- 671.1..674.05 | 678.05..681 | 1.02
